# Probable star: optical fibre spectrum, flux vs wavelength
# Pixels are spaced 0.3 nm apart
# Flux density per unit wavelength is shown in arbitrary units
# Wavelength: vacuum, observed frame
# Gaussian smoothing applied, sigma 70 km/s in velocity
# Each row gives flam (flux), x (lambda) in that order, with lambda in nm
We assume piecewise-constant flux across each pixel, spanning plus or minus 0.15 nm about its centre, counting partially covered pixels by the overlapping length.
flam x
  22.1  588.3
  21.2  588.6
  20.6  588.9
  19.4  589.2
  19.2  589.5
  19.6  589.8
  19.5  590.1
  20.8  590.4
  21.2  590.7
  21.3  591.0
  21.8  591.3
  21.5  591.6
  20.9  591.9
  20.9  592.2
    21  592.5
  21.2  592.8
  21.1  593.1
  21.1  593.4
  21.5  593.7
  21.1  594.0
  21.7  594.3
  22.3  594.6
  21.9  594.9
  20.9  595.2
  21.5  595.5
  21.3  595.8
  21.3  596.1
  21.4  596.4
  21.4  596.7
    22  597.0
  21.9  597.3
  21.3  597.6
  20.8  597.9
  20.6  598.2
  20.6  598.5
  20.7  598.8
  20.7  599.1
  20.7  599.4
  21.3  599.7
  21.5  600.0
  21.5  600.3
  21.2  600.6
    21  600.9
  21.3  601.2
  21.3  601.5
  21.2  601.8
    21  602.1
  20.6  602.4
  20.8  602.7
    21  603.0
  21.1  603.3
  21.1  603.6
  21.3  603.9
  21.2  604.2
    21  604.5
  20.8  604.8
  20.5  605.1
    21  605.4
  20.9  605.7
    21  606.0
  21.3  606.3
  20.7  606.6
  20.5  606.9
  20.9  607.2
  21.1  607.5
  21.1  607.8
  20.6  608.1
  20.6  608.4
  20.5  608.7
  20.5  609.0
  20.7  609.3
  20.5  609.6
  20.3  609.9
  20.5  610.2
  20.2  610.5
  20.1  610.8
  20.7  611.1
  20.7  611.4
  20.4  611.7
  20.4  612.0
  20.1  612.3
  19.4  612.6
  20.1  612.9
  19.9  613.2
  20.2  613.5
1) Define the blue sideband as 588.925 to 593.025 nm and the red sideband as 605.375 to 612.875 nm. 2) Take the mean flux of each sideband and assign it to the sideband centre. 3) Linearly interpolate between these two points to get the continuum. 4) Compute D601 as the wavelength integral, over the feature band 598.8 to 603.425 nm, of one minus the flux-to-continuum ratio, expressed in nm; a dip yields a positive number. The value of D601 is -0.104 nm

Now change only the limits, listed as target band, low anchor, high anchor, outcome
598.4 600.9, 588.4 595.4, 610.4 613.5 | -0.045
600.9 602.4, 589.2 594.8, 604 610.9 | -0.022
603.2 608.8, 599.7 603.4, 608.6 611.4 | -0.035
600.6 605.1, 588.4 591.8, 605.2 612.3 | -0.089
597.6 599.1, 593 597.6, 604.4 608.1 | 0.041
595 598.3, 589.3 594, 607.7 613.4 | -0.098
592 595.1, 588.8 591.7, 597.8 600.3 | -0.110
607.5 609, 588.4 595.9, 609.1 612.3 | -0.016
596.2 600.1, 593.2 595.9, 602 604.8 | 0.025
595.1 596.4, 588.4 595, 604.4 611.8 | -0.025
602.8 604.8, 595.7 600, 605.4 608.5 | -0.010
